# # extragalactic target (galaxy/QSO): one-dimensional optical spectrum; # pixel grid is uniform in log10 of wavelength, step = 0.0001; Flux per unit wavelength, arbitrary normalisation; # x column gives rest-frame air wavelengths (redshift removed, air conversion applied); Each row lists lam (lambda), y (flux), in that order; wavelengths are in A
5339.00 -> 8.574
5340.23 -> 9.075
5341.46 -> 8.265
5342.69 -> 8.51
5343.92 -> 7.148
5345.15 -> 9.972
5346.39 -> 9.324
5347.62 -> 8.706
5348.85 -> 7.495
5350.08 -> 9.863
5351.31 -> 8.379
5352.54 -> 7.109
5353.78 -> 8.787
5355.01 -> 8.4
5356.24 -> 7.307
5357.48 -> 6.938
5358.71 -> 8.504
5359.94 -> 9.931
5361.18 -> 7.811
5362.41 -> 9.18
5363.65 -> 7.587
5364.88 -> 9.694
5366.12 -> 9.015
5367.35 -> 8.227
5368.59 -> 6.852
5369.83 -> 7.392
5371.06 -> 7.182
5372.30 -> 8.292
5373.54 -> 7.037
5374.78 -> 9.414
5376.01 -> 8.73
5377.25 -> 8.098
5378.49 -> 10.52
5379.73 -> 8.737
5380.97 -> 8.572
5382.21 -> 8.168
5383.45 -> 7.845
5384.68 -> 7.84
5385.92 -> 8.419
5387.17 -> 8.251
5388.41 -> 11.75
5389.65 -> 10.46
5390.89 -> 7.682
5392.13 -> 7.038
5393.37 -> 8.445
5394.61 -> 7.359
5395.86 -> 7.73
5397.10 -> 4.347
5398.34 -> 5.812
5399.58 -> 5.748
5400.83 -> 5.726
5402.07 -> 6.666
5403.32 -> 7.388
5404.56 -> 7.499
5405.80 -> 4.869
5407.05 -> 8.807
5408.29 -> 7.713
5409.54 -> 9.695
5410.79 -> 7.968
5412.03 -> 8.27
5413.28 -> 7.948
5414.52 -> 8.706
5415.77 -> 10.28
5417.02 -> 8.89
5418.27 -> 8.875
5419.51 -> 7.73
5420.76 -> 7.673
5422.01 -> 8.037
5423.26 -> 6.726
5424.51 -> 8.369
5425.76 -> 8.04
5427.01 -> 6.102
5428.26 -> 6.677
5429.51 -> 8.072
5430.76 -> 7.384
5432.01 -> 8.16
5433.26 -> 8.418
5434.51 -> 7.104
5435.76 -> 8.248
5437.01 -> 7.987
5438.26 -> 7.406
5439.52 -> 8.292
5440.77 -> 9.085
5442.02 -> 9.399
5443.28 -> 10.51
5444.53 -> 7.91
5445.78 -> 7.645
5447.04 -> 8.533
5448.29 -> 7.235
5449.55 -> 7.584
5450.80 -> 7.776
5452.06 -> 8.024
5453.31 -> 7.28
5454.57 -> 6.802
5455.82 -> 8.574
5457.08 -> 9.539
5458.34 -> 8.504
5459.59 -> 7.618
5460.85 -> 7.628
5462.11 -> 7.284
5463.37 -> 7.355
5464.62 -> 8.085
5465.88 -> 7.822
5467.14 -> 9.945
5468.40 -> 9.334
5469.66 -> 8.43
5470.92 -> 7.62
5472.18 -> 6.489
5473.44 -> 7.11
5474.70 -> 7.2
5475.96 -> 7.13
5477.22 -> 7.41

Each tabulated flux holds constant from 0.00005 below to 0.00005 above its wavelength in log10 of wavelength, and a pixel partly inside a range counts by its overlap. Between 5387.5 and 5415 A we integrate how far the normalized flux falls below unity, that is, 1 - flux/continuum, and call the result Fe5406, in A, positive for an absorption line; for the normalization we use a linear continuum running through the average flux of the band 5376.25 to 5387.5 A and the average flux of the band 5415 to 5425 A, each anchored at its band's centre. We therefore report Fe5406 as 2.59 A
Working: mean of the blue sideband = 8.5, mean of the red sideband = 8.32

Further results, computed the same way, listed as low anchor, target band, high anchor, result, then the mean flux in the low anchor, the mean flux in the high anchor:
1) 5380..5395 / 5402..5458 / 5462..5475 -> 1.3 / 8.51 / 7.92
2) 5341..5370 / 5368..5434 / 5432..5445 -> 4.0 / 8.36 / 8.43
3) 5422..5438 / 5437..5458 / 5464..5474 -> -1.0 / 7.62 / 8.11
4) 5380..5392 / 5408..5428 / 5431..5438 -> 0.1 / 8.71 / 7.93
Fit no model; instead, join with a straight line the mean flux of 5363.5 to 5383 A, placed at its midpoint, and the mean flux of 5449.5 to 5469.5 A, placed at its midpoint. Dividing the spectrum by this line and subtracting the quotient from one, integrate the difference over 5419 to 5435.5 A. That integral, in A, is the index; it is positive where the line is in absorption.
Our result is 1.2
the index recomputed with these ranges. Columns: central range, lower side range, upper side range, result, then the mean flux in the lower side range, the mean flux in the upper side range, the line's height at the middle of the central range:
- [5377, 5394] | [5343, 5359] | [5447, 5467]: -1.14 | 8.3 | 7.89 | 8.17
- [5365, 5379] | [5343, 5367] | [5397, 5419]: -0.16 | 8.48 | 7.59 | 8.19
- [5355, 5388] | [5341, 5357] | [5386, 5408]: -1.62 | 8.39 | 7.42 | 7.93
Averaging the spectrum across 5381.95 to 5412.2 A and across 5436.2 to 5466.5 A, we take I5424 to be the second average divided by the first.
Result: 1.06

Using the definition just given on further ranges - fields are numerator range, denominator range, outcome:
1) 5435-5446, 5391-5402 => 1.29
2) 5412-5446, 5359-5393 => 0.96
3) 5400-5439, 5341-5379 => 0.93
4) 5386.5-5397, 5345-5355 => 0.97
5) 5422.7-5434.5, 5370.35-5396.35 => 0.89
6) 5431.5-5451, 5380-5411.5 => 1.07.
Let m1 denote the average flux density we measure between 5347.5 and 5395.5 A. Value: 8.38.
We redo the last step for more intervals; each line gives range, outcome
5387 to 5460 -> 7.9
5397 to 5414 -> 7.13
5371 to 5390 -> 8.72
